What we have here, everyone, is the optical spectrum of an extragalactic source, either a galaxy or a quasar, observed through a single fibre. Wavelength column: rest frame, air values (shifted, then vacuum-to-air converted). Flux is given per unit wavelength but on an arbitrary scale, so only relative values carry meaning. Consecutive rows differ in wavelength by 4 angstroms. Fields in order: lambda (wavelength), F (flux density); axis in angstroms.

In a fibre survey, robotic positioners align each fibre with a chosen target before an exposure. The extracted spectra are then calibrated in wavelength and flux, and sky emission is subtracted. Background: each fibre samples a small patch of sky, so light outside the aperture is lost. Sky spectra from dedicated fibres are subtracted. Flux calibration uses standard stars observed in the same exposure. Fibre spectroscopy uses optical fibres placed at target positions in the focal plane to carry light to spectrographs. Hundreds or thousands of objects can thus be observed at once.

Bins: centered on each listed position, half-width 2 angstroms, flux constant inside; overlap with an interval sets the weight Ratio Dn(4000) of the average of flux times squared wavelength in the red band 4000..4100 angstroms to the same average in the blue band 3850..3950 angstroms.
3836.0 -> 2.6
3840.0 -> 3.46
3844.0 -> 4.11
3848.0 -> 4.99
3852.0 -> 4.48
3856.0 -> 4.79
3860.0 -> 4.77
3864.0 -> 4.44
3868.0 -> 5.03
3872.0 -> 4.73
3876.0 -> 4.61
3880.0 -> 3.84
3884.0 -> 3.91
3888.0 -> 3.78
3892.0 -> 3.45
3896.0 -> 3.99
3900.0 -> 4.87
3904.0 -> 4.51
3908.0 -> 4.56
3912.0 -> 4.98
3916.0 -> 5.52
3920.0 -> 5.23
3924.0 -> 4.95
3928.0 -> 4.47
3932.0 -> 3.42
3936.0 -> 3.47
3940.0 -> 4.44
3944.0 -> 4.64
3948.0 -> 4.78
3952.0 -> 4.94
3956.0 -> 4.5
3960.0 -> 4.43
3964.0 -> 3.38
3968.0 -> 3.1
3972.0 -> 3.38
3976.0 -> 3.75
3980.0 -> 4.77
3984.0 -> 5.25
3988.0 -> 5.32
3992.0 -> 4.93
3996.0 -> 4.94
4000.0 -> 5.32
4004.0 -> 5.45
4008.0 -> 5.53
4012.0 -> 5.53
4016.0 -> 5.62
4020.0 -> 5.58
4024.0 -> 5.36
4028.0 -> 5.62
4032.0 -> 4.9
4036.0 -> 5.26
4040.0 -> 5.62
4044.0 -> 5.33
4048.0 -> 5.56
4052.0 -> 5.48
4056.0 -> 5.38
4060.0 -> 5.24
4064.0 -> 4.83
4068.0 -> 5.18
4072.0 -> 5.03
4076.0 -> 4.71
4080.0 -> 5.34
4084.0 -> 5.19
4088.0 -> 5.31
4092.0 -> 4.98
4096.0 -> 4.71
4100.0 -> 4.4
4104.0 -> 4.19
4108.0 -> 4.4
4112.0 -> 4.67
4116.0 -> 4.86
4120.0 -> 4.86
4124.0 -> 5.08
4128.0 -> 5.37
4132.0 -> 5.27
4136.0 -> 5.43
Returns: 1.27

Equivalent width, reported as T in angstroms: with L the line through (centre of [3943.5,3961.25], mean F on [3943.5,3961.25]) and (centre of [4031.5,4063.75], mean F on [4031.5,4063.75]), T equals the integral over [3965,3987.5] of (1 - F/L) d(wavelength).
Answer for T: 3.4 angstroms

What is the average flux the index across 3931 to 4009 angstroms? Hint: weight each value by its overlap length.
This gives 4.49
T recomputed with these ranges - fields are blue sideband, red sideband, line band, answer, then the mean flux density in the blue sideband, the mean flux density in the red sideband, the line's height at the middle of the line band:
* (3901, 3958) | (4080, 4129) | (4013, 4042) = -4.2 angstroms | 4.61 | 4.84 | 4.74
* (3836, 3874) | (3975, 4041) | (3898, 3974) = 7.0 angstroms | 4.43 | 5.24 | 4.86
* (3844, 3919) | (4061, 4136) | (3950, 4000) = 2.8 angstroms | 4.51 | 4.93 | 4.69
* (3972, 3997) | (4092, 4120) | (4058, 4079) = -1.8 angstroms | 4.71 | 4.59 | 4.63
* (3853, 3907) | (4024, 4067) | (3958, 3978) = 5.2 angstroms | 4.37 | 5.32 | 4.87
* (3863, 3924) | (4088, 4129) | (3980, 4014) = -4.5 angstroms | 4.51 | 4.76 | 4.63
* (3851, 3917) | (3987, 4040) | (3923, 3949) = 3.0 angstroms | 4.47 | 5.35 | 4.82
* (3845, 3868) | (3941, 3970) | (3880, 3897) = 2.9 angstroms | 4.7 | 4.26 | 4.56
